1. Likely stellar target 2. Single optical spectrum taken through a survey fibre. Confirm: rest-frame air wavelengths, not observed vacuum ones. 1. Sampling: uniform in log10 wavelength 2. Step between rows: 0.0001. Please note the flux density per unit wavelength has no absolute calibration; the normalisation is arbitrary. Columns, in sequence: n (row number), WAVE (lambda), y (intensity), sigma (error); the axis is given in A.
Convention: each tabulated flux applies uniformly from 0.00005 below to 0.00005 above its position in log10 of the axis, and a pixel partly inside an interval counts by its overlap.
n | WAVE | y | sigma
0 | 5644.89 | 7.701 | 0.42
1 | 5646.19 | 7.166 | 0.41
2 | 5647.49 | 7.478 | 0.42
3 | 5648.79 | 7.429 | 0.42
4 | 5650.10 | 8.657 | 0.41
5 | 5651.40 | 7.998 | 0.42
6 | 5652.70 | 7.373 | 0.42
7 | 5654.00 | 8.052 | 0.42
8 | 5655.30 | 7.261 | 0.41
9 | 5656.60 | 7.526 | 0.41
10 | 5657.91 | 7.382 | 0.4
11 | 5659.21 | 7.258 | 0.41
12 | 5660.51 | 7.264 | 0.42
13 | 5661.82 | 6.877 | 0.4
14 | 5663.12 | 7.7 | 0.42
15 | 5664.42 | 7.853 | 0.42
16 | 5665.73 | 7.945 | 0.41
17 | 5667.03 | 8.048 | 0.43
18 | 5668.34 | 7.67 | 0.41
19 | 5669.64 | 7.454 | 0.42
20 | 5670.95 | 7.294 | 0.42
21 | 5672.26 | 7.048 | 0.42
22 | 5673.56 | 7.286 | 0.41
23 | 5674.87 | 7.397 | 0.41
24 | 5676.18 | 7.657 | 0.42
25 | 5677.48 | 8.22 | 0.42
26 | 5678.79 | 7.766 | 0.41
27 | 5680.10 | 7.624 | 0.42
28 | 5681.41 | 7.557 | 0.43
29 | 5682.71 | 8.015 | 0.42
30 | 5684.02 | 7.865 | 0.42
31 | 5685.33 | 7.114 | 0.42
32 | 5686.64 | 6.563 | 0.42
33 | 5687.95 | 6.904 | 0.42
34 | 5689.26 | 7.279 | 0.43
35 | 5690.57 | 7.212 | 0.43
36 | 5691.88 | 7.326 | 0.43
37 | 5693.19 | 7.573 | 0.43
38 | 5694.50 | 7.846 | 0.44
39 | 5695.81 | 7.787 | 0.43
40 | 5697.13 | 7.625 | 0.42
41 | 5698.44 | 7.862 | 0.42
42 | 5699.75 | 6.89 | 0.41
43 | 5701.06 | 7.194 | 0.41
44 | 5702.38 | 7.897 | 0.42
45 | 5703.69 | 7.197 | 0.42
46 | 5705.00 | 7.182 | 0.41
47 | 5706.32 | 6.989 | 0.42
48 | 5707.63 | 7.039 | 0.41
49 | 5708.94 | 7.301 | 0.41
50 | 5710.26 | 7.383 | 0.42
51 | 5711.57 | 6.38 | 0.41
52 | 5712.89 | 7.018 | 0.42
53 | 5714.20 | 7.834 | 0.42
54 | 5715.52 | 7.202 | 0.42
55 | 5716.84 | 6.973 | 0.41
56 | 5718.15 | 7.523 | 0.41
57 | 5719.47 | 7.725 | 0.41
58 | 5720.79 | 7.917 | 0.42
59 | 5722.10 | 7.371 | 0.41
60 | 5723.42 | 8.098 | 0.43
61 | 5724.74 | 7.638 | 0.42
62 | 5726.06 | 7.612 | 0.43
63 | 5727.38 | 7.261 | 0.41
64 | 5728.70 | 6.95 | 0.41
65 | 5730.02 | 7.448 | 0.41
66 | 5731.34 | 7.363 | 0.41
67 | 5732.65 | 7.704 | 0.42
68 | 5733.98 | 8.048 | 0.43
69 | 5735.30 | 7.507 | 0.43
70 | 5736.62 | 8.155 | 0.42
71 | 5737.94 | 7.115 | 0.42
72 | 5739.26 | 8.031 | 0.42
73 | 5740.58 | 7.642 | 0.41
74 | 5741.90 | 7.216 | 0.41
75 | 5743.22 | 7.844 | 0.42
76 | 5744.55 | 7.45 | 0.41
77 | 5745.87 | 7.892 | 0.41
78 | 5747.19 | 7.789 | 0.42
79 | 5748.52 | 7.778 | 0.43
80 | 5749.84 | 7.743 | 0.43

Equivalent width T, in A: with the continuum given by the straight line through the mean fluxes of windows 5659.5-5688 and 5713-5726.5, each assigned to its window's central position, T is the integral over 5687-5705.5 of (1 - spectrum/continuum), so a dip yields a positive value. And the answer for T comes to 0.3 A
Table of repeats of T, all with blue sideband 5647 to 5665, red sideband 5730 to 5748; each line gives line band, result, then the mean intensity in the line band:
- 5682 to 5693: 0.5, 7.3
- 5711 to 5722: 0.4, 7.33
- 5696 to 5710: 0.5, 7.33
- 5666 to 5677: 0.1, 7.51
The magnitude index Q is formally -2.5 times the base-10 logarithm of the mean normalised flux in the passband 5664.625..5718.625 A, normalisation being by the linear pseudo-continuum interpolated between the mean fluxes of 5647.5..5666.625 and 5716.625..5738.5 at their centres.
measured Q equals 0.03 mag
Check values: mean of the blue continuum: 7.61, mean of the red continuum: 7.57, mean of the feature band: 7.42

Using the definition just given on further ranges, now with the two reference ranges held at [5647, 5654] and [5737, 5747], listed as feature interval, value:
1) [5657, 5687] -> 0.035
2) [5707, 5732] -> 0.043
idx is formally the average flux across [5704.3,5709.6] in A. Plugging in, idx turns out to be 7.13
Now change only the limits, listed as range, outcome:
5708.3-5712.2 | 7.02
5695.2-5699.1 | 7.75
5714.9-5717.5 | 7.09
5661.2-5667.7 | 7.69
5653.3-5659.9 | 7.5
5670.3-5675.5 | 7.25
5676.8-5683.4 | 7.84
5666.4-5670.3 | 7.71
